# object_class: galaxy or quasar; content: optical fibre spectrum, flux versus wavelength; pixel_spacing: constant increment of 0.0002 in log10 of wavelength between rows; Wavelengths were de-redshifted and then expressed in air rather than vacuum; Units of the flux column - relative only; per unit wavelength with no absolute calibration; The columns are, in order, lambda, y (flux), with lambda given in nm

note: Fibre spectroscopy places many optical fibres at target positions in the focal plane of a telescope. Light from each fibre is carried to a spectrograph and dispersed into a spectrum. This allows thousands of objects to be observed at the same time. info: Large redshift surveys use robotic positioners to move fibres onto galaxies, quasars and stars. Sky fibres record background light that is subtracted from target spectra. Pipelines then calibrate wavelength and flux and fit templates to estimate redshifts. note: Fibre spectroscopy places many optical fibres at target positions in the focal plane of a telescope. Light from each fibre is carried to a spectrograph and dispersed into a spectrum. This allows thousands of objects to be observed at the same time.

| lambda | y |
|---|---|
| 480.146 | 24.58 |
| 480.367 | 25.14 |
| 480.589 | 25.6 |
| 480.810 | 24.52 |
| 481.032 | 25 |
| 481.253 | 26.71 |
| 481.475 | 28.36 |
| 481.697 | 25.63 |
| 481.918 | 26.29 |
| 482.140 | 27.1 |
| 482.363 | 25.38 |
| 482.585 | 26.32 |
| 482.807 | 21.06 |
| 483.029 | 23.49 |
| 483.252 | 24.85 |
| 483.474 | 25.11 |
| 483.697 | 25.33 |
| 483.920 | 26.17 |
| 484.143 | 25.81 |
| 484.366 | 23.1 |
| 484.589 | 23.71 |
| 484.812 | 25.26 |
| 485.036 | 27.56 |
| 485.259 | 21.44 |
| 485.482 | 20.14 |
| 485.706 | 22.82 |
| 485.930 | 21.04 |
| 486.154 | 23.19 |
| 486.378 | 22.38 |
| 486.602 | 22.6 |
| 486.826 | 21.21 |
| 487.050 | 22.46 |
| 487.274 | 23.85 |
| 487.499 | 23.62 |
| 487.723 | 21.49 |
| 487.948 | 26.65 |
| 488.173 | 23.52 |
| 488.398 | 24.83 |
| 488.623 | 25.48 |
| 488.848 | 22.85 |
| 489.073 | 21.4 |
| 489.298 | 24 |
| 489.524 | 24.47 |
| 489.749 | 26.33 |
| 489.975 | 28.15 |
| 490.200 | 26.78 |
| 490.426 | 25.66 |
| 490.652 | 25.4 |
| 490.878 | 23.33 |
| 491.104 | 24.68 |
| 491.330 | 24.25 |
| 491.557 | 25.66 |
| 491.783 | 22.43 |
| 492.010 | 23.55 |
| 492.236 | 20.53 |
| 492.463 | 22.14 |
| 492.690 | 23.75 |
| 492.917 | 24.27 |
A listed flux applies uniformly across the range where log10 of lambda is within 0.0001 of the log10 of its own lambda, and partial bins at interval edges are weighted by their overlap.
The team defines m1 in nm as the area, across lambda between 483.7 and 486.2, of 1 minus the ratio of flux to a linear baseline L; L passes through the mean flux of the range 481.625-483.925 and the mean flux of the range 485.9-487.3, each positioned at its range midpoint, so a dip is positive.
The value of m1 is -0.02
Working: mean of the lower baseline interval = 25.1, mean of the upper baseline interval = 22.4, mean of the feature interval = 23.7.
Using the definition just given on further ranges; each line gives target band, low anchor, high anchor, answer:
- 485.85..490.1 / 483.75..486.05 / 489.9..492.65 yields 0.06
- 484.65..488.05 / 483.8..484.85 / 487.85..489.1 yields 0.21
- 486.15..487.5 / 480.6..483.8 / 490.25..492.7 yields 0.11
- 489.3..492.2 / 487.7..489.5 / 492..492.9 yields -0.22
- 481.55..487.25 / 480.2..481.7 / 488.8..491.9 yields 0.32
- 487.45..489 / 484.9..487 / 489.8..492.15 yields -0.03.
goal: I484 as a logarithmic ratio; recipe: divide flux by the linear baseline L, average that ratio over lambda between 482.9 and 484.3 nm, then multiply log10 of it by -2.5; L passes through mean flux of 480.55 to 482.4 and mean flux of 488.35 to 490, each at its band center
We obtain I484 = 0.03 mag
